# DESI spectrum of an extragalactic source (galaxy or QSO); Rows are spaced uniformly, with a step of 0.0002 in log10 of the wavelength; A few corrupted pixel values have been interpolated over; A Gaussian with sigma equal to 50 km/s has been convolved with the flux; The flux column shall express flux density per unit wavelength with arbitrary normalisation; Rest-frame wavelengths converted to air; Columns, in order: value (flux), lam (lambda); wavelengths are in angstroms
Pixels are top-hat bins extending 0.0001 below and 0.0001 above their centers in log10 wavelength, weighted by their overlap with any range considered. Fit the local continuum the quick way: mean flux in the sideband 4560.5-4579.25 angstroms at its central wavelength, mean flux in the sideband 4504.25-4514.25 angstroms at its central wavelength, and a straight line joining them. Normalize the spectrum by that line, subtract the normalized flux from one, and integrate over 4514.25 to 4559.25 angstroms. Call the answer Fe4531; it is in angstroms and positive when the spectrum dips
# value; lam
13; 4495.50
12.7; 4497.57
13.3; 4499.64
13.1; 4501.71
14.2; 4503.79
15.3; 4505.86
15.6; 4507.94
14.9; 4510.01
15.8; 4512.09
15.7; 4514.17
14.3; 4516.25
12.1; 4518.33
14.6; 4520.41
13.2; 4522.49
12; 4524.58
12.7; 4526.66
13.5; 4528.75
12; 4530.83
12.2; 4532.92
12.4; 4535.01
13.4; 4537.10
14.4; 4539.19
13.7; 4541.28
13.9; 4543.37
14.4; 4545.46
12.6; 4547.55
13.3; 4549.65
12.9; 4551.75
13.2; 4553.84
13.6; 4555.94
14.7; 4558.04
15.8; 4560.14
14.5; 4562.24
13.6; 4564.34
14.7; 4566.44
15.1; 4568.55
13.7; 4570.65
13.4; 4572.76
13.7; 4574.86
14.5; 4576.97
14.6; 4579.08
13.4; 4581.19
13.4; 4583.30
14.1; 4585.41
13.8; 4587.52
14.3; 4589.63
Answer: 4.5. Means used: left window 15.4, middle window 13.4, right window 14.2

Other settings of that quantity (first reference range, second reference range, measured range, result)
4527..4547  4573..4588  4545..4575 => -0.7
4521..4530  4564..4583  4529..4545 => 0.0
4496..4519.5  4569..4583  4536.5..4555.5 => 0.7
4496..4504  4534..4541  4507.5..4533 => -0.8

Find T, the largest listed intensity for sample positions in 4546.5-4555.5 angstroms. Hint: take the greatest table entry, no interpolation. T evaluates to 13.3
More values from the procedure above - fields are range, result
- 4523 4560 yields 14.7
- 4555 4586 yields 15.8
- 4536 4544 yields 14.4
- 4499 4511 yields 15.6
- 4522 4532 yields 13.5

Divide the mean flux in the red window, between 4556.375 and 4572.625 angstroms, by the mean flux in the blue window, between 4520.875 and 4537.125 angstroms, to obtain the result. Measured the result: 1.1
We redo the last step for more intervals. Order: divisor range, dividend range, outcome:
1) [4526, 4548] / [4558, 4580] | 1.09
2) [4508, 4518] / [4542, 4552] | 0.90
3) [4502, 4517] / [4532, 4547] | 0.90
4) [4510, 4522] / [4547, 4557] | 0.91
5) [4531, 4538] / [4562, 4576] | 1.12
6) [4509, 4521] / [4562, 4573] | 0.97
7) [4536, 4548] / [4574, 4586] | 1.01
